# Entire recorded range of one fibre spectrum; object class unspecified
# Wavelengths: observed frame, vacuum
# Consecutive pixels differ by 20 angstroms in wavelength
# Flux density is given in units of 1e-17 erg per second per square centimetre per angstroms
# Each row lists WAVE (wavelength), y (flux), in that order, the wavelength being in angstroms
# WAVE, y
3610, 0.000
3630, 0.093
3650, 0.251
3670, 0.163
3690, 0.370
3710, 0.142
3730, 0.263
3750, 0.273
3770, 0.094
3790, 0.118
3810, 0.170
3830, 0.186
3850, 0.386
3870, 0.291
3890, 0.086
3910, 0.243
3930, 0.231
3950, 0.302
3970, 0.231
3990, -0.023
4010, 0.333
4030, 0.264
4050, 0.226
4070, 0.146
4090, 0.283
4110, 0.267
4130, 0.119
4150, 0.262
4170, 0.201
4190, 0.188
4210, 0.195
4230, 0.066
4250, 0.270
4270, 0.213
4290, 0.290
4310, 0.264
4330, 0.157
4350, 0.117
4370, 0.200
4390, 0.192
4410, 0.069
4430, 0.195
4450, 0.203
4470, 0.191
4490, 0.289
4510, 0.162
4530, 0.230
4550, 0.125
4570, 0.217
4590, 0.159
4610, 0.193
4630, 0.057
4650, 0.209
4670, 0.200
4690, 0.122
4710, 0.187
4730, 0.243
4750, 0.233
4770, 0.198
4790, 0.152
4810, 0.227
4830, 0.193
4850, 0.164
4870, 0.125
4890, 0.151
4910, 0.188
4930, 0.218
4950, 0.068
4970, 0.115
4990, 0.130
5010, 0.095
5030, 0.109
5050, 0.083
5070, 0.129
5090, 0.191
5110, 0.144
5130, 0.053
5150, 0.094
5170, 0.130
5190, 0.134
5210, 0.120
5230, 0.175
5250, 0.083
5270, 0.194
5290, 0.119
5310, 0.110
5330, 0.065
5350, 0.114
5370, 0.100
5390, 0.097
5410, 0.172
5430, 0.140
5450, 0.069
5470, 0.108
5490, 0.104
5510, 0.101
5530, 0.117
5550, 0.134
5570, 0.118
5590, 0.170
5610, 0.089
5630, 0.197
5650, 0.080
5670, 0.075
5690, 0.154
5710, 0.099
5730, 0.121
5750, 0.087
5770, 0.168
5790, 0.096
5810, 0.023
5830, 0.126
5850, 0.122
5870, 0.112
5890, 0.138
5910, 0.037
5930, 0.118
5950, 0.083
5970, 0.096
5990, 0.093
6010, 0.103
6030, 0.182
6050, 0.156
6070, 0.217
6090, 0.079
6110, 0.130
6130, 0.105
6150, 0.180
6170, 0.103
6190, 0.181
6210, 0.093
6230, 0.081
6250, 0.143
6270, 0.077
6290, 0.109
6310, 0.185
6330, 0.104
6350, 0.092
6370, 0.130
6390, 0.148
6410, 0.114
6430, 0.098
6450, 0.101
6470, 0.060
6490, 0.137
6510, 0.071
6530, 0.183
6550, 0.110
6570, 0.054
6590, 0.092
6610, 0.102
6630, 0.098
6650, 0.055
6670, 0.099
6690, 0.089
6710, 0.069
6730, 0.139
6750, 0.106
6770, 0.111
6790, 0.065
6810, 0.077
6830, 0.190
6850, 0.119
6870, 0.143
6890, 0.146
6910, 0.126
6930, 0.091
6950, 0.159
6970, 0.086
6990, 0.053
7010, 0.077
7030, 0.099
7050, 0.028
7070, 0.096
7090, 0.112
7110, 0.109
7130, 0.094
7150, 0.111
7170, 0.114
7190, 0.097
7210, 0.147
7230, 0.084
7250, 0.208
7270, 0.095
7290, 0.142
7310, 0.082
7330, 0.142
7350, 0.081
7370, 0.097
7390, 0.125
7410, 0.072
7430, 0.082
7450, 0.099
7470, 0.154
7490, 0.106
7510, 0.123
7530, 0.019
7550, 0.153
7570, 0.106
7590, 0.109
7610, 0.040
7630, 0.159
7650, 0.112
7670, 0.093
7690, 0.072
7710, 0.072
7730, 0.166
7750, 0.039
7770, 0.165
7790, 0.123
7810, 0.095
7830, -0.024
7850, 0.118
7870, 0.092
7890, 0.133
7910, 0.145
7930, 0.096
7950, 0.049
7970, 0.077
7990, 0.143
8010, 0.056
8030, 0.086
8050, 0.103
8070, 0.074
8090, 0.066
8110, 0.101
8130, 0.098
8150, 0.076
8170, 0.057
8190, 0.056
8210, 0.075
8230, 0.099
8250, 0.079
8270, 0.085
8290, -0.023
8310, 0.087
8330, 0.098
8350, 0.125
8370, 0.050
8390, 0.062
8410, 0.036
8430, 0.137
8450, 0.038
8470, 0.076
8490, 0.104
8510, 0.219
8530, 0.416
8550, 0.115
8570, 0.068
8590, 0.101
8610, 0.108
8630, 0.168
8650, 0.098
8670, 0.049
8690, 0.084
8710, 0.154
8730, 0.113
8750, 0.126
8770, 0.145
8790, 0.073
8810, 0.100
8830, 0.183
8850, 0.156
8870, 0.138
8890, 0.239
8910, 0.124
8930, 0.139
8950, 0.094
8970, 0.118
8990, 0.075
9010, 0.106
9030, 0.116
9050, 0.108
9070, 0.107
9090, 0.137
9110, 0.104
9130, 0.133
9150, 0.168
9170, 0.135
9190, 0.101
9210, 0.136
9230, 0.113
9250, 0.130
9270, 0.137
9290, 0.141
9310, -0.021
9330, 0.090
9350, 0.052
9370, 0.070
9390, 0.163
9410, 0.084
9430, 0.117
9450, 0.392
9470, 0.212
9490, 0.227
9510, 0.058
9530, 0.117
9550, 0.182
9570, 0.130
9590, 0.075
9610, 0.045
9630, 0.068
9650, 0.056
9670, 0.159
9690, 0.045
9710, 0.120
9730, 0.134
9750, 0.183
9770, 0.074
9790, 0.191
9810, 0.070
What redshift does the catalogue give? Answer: 1.286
